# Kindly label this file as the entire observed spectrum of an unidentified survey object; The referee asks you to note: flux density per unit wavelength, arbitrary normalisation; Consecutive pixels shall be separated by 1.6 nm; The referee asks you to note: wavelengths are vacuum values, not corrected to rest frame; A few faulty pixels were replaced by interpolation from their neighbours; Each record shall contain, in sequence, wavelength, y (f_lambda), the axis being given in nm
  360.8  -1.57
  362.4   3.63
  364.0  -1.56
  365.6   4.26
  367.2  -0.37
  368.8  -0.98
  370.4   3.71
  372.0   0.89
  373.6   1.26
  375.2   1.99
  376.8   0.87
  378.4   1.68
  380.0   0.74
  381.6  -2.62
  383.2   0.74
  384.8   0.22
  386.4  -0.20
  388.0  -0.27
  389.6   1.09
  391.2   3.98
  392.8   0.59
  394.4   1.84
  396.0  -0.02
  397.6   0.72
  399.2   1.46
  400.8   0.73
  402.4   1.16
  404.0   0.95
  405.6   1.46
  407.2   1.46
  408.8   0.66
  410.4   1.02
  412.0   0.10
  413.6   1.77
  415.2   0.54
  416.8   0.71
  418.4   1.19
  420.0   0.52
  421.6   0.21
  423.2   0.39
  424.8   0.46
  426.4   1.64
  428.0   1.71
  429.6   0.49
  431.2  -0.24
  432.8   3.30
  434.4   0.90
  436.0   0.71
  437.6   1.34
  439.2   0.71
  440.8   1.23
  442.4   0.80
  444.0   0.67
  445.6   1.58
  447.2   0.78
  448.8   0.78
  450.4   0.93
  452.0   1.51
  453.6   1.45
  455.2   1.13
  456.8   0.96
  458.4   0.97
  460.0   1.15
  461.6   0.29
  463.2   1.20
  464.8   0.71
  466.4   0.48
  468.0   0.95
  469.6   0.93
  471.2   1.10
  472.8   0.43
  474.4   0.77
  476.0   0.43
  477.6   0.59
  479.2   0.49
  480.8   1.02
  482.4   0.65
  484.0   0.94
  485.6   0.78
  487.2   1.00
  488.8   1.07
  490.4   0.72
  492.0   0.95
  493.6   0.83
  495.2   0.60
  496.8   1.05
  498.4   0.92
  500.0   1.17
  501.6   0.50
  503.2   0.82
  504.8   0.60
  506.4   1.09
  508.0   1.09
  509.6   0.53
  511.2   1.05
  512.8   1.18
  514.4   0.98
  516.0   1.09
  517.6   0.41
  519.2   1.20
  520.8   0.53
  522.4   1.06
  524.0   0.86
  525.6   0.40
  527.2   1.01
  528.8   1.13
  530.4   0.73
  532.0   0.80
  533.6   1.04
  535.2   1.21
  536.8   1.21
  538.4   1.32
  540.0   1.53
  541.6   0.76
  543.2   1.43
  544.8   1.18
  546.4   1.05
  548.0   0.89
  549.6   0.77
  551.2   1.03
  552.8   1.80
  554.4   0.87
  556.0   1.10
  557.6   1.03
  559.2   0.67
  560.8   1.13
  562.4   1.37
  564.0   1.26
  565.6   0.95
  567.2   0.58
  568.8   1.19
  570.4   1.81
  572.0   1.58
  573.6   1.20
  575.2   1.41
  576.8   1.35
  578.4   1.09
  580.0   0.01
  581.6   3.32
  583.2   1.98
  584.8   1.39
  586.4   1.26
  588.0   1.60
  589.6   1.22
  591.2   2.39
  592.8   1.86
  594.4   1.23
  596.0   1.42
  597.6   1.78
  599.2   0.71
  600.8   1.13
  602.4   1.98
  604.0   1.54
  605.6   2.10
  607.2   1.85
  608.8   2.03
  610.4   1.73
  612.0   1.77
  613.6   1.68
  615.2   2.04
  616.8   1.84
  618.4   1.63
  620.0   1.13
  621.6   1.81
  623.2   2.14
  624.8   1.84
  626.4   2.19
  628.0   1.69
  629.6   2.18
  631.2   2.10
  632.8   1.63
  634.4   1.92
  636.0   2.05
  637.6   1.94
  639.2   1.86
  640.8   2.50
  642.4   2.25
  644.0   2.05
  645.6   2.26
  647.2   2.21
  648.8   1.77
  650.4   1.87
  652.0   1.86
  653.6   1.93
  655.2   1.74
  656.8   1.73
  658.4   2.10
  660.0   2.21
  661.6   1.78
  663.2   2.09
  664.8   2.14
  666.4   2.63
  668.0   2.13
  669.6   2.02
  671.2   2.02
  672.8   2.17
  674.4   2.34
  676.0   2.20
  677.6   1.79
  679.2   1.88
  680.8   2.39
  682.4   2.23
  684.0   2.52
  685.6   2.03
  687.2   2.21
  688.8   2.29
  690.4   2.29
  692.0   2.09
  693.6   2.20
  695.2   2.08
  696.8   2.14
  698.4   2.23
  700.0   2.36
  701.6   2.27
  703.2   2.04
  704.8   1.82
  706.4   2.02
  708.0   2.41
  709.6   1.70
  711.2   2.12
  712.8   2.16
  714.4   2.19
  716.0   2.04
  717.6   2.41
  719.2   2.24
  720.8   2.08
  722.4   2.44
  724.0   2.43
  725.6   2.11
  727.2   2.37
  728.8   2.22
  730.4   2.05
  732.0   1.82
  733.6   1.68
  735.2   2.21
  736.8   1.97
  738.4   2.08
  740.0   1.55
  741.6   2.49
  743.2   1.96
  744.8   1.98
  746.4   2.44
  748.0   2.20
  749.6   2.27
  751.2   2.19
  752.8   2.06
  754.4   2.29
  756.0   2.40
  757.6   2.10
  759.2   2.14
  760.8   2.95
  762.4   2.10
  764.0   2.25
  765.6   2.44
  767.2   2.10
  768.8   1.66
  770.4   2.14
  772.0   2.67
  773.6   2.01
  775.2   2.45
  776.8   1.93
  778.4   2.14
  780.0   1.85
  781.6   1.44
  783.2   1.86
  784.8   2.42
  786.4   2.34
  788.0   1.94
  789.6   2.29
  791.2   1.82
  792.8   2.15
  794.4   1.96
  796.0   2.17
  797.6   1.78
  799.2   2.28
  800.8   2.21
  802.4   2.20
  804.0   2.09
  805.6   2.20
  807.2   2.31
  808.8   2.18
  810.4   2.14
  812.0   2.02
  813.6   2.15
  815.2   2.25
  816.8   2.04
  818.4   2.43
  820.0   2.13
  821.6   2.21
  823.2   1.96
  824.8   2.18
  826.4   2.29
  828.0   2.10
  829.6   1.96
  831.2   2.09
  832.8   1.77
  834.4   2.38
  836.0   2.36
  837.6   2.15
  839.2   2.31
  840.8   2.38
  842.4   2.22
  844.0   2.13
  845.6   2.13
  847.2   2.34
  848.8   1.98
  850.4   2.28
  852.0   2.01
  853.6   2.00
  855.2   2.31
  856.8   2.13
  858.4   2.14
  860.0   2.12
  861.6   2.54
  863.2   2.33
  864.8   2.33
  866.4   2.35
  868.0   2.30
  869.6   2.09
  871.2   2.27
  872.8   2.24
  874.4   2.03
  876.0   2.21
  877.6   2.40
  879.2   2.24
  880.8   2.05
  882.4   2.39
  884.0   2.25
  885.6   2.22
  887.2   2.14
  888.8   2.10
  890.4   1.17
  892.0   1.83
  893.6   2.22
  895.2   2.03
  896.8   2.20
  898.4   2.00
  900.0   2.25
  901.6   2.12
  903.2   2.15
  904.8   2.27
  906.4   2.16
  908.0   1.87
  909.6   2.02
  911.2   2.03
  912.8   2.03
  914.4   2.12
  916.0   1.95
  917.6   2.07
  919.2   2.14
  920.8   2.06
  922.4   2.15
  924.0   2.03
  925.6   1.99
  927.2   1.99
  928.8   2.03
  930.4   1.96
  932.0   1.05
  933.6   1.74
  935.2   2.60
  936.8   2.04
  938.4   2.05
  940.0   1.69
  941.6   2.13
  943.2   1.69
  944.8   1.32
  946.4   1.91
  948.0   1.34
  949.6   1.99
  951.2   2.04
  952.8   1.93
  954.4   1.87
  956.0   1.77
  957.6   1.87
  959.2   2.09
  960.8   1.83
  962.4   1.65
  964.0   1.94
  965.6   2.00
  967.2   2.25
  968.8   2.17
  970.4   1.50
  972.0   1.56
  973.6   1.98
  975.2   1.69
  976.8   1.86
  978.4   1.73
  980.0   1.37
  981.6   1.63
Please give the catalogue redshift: 0.510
